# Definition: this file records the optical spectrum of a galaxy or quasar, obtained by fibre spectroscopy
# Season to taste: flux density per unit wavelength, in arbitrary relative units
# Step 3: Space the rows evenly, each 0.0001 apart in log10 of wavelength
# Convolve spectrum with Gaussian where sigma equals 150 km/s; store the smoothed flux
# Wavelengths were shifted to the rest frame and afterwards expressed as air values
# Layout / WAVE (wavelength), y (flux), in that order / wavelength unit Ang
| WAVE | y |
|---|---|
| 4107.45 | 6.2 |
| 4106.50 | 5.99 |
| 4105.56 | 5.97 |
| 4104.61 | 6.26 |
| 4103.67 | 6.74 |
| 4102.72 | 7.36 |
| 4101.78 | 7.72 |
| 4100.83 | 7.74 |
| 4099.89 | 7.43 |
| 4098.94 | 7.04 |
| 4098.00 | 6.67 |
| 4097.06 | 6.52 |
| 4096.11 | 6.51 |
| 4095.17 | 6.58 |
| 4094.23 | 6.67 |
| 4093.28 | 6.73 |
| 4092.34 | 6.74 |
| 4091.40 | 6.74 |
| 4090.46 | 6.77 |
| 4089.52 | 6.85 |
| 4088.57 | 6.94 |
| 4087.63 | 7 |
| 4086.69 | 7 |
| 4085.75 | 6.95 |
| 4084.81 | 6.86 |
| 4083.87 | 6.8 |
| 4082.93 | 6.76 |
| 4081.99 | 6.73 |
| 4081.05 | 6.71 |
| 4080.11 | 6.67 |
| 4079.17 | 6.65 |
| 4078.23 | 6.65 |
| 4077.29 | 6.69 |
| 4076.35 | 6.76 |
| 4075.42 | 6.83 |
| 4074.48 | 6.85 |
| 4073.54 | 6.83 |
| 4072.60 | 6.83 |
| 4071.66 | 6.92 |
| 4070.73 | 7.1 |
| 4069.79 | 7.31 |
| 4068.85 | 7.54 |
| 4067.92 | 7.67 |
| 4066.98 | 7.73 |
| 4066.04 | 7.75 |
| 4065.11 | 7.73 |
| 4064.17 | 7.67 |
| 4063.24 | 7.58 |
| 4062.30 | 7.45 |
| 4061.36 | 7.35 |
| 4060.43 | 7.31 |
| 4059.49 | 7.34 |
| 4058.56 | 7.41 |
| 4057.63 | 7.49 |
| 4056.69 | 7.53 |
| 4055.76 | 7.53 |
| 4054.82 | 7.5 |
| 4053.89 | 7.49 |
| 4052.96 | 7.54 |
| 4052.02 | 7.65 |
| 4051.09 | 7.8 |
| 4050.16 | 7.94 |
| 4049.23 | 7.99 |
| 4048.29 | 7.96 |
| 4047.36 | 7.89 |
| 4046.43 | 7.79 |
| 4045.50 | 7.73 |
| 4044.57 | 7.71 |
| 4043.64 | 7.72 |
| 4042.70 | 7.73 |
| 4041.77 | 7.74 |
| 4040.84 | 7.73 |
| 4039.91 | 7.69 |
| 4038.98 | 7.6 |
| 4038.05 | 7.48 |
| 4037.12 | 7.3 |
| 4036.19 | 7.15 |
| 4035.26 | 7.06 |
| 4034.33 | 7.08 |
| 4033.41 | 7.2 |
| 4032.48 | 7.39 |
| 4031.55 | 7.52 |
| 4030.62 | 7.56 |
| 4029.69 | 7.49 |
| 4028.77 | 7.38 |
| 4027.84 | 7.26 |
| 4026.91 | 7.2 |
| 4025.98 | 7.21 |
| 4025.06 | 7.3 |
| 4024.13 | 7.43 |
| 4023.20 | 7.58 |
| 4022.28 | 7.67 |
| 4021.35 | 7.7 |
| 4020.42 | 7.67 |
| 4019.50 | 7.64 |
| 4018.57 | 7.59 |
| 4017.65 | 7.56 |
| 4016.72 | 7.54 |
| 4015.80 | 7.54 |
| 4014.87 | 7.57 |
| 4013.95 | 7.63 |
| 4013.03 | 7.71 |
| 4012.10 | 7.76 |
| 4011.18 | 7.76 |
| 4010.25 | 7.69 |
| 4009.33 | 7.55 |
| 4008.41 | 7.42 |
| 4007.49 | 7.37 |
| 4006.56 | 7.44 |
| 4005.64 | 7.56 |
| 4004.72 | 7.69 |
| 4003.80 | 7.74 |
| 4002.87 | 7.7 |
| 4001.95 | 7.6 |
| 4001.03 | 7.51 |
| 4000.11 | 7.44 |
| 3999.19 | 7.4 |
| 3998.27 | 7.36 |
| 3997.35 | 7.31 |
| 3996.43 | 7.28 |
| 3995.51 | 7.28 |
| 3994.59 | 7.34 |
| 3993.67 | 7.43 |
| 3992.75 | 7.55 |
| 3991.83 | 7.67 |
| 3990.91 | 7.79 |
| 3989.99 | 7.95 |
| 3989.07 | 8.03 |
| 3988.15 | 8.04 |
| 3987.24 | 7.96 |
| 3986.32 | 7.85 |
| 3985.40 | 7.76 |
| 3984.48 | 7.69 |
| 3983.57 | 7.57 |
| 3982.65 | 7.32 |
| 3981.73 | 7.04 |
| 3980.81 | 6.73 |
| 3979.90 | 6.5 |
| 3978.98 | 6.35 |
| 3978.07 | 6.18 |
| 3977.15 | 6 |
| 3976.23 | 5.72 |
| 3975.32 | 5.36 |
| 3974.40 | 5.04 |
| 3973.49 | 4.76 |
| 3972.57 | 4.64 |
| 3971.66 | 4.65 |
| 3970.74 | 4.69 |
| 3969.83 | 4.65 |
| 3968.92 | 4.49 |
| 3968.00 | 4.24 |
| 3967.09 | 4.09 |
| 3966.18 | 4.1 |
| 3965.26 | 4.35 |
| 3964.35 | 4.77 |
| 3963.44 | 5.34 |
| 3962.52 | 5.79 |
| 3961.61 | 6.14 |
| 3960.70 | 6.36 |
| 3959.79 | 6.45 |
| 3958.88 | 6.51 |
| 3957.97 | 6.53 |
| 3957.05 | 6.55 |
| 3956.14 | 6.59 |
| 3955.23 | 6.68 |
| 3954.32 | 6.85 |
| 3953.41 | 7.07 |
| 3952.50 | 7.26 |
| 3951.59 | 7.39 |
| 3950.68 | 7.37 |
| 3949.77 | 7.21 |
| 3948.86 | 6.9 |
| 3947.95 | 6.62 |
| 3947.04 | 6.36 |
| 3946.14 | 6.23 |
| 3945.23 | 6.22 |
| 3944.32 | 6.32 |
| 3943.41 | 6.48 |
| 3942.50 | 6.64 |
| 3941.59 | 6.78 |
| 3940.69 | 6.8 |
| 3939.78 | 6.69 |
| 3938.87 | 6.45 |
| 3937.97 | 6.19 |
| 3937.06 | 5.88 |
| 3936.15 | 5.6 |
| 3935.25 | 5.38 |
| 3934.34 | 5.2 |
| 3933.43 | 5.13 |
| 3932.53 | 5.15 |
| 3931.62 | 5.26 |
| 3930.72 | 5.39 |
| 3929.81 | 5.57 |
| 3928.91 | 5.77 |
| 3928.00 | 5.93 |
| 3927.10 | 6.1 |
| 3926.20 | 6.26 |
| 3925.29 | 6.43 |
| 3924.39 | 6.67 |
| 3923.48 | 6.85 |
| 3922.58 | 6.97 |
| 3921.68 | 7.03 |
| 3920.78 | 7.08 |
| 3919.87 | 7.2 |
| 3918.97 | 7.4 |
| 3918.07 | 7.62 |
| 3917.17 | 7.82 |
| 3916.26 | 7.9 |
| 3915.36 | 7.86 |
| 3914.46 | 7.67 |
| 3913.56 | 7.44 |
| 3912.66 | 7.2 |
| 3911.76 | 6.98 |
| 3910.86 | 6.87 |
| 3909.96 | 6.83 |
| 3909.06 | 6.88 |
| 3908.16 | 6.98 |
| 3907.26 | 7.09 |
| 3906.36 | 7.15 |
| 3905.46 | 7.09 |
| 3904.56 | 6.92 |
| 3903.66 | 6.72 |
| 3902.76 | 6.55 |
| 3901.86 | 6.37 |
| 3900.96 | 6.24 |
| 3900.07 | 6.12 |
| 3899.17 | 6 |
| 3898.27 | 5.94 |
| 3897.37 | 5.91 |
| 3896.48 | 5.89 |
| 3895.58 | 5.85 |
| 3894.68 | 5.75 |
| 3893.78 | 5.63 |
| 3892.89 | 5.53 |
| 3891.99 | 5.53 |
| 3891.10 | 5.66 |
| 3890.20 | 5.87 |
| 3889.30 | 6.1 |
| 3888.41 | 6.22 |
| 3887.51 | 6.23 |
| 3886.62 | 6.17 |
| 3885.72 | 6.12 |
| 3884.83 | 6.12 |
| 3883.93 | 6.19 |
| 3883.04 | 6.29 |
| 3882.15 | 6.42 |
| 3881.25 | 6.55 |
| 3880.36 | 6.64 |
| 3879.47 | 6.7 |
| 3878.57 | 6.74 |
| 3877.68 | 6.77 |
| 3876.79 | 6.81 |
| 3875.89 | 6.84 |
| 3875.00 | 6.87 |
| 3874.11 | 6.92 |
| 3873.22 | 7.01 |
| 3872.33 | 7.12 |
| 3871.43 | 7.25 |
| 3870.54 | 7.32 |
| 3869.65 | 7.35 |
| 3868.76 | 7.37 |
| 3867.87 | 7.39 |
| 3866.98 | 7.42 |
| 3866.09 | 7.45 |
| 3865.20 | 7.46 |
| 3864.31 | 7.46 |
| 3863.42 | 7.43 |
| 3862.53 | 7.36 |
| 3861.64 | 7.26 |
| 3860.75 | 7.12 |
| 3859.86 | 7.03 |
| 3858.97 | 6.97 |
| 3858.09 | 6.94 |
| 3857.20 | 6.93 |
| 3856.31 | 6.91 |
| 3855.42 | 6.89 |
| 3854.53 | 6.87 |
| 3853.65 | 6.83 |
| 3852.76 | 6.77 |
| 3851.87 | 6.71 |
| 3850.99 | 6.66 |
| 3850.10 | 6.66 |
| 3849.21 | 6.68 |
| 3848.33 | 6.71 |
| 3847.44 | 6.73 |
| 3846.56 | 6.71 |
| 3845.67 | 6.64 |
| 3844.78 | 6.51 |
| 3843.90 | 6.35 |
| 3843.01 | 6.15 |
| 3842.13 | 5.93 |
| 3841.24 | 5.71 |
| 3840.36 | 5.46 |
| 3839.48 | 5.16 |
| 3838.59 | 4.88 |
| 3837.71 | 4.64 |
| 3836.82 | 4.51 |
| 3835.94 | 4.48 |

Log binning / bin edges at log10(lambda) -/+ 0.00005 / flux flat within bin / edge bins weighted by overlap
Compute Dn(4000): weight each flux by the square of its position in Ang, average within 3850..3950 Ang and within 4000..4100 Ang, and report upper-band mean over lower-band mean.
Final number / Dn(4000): 1.2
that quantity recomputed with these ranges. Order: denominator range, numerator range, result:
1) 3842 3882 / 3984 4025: 1.18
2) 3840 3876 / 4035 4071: 1.22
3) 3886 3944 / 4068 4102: 1.17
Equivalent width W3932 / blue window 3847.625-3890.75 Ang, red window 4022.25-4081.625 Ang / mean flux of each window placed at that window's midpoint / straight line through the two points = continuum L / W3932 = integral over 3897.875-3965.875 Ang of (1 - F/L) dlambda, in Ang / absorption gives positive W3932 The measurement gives 4.96 Ang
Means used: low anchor 6.83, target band 6.51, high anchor 7.39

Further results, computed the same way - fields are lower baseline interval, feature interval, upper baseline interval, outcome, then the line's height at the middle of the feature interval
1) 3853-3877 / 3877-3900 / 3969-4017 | 3.2 Ang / 7.12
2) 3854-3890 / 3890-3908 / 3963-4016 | 1.7 Ang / 6.84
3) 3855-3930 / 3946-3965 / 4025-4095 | 1.2 Ang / 6.94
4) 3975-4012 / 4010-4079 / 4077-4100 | -4.2 Ang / 7.04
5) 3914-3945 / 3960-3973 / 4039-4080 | 3.5 Ang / 6.73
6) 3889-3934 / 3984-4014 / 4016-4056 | -1.6 Ang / 7.23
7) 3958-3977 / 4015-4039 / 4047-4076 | -3.0 Ang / 6.62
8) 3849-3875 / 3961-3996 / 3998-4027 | 5.7 Ang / 7.45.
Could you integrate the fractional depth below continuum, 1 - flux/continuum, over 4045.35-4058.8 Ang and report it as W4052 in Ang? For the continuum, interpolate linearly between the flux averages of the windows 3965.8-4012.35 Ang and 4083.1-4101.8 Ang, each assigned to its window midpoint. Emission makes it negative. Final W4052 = -1.64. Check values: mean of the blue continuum 6.79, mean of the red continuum 6.89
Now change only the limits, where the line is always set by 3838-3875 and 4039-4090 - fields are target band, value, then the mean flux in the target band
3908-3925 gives -0.68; 7.22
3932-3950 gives 2.08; 6.2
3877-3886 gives 0.50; 6.47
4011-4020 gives -0.54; 7.63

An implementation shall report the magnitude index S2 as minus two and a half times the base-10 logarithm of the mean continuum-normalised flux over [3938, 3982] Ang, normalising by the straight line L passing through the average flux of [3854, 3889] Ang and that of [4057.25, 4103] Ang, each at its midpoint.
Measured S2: 0.16 mag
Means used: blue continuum 6.89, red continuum 7.06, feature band 6.02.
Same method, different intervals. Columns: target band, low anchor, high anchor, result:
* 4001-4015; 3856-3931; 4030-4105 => -0.08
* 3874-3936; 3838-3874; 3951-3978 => -0.03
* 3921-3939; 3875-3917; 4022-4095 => 0.12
